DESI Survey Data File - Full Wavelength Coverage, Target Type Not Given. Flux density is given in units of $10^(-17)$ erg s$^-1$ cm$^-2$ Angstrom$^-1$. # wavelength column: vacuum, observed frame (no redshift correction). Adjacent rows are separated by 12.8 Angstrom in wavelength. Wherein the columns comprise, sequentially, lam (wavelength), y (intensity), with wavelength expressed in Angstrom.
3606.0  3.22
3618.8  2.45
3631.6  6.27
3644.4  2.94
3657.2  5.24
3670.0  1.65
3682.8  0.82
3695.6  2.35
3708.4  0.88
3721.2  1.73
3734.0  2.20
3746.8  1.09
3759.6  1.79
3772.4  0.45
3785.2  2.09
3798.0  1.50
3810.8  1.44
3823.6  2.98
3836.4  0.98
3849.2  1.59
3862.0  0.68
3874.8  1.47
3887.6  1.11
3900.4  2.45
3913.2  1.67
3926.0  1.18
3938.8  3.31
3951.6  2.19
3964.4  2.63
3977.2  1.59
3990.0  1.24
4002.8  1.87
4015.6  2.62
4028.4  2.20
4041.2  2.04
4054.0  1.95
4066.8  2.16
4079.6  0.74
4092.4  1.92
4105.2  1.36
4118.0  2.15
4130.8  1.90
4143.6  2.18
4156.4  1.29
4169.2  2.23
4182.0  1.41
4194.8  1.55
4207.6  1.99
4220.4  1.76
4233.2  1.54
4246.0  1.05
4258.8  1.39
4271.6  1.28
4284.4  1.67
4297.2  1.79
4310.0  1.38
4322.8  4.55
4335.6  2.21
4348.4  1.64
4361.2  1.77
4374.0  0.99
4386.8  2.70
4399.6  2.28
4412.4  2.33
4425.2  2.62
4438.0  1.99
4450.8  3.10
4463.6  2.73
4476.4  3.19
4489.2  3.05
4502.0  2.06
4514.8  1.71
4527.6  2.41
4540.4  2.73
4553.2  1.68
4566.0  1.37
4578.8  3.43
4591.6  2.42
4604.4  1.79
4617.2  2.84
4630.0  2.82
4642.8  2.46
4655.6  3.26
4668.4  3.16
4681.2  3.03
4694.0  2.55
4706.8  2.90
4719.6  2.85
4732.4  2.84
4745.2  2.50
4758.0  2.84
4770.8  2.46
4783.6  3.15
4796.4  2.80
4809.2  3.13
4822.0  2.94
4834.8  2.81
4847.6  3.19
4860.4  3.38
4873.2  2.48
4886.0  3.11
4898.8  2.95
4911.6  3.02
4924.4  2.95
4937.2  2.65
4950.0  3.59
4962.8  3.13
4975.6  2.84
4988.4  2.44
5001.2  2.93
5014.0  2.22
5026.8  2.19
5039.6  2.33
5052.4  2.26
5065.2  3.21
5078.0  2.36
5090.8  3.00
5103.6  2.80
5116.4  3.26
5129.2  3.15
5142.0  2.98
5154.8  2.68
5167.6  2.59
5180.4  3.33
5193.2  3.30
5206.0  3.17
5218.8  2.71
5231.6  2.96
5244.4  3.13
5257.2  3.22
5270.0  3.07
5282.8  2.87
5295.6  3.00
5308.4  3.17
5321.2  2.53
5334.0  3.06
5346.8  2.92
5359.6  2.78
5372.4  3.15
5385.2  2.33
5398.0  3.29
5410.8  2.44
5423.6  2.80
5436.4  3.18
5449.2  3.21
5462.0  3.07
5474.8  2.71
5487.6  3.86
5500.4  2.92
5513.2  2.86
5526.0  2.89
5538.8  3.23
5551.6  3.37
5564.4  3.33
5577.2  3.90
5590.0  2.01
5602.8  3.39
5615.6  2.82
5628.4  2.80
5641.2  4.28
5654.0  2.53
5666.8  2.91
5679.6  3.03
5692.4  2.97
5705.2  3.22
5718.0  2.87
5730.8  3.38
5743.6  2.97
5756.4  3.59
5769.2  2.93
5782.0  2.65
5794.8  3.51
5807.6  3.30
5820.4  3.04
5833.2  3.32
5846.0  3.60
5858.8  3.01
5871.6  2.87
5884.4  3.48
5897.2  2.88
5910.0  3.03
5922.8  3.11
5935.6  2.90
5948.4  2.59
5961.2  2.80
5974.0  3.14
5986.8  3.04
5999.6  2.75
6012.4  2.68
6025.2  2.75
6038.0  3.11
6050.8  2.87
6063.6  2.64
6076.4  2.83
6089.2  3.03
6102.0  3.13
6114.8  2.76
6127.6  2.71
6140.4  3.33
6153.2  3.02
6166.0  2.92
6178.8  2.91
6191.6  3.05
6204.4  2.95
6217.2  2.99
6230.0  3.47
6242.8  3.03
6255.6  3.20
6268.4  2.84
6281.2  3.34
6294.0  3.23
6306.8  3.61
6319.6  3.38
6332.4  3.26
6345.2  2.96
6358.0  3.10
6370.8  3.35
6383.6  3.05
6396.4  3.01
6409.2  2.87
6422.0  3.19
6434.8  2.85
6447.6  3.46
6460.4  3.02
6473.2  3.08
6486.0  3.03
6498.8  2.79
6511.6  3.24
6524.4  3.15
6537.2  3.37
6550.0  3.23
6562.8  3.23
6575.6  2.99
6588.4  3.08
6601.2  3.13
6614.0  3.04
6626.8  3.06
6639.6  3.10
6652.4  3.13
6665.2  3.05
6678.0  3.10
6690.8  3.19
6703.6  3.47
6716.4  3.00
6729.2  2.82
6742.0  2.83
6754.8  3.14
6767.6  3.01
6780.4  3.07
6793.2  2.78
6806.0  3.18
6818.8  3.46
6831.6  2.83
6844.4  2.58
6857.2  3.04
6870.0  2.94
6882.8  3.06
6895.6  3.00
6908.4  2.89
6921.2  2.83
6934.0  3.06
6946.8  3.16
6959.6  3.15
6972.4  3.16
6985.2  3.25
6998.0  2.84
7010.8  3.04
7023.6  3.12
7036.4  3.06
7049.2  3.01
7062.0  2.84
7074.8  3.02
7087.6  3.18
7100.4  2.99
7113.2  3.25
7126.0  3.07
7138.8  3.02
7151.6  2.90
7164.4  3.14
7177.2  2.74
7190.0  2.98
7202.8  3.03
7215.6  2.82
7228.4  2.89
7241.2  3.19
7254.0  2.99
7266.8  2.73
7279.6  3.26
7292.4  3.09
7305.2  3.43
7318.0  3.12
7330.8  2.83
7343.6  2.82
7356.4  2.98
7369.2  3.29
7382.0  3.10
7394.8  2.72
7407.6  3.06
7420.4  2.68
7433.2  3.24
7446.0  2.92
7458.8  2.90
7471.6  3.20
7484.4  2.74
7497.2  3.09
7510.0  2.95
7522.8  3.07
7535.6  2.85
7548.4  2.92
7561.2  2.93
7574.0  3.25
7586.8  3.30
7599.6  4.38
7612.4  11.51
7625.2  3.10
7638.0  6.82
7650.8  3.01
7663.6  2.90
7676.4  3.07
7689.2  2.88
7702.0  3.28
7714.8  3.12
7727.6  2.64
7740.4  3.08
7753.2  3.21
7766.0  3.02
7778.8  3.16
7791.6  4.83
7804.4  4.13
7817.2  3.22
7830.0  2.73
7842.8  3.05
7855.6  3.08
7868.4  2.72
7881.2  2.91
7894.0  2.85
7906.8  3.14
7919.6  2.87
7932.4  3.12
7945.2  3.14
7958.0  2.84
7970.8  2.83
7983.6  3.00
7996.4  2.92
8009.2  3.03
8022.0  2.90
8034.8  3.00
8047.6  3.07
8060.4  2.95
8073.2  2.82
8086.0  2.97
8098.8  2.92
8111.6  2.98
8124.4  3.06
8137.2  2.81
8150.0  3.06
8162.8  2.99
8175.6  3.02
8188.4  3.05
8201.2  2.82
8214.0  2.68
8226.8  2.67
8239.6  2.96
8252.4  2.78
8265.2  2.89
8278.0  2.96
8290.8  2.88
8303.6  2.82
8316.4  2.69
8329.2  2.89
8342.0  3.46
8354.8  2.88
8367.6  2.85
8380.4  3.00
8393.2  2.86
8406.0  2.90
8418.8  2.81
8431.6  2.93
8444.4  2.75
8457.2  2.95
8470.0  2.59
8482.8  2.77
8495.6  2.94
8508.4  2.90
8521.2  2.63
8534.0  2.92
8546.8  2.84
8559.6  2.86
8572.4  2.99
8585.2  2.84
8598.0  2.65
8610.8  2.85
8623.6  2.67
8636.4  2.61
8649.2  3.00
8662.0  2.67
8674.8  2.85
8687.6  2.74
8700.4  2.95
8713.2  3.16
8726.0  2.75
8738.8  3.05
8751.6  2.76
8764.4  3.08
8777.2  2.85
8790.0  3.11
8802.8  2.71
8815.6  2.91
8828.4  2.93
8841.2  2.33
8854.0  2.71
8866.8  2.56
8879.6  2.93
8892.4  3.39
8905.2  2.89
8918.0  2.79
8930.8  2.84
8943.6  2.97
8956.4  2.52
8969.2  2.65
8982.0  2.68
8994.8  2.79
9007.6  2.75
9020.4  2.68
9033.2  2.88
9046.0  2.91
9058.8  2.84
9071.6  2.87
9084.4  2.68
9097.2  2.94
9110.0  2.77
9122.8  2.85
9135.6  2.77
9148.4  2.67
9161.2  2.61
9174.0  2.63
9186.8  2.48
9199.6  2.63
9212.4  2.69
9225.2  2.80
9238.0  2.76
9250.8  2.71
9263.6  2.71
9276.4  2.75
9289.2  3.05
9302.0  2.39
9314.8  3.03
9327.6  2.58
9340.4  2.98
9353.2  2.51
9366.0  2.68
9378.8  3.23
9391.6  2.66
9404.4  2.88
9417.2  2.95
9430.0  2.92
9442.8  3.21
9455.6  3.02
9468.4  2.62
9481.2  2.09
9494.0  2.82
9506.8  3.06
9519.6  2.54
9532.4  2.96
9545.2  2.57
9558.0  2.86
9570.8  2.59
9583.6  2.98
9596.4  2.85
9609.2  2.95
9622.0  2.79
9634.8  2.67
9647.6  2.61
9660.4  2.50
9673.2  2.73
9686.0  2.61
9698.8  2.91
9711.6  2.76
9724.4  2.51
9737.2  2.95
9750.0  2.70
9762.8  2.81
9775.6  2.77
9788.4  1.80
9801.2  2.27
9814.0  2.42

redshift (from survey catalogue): 0.160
